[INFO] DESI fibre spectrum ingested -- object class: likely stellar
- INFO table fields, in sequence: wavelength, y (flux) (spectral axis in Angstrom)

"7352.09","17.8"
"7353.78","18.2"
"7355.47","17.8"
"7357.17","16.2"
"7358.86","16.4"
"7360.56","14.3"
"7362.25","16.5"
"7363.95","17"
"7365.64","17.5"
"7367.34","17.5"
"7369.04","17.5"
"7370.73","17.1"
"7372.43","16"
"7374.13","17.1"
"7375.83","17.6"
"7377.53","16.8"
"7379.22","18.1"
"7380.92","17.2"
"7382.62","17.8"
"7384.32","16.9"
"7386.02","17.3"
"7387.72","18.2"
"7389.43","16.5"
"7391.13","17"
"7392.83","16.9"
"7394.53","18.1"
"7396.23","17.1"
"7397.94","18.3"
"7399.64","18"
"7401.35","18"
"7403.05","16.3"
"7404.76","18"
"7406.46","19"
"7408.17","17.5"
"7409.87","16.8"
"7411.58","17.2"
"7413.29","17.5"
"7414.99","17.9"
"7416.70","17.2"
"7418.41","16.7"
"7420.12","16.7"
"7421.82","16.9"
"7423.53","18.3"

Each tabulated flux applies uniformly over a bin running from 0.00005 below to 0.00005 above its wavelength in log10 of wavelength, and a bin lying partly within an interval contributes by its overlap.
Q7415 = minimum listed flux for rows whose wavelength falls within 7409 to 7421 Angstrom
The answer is 16.7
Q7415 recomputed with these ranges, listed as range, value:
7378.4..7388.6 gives 16.9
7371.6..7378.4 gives 16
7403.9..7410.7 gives 16.8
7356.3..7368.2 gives 14.3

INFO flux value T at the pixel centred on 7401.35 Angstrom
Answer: 18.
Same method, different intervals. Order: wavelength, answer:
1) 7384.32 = 16.9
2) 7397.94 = 18.3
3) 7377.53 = 16.8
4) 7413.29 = 17.5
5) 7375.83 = 17.6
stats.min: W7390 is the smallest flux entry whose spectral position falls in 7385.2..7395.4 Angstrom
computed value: 16.5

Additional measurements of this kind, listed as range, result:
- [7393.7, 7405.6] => 16.3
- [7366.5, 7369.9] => 17.5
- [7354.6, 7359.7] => 16.2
